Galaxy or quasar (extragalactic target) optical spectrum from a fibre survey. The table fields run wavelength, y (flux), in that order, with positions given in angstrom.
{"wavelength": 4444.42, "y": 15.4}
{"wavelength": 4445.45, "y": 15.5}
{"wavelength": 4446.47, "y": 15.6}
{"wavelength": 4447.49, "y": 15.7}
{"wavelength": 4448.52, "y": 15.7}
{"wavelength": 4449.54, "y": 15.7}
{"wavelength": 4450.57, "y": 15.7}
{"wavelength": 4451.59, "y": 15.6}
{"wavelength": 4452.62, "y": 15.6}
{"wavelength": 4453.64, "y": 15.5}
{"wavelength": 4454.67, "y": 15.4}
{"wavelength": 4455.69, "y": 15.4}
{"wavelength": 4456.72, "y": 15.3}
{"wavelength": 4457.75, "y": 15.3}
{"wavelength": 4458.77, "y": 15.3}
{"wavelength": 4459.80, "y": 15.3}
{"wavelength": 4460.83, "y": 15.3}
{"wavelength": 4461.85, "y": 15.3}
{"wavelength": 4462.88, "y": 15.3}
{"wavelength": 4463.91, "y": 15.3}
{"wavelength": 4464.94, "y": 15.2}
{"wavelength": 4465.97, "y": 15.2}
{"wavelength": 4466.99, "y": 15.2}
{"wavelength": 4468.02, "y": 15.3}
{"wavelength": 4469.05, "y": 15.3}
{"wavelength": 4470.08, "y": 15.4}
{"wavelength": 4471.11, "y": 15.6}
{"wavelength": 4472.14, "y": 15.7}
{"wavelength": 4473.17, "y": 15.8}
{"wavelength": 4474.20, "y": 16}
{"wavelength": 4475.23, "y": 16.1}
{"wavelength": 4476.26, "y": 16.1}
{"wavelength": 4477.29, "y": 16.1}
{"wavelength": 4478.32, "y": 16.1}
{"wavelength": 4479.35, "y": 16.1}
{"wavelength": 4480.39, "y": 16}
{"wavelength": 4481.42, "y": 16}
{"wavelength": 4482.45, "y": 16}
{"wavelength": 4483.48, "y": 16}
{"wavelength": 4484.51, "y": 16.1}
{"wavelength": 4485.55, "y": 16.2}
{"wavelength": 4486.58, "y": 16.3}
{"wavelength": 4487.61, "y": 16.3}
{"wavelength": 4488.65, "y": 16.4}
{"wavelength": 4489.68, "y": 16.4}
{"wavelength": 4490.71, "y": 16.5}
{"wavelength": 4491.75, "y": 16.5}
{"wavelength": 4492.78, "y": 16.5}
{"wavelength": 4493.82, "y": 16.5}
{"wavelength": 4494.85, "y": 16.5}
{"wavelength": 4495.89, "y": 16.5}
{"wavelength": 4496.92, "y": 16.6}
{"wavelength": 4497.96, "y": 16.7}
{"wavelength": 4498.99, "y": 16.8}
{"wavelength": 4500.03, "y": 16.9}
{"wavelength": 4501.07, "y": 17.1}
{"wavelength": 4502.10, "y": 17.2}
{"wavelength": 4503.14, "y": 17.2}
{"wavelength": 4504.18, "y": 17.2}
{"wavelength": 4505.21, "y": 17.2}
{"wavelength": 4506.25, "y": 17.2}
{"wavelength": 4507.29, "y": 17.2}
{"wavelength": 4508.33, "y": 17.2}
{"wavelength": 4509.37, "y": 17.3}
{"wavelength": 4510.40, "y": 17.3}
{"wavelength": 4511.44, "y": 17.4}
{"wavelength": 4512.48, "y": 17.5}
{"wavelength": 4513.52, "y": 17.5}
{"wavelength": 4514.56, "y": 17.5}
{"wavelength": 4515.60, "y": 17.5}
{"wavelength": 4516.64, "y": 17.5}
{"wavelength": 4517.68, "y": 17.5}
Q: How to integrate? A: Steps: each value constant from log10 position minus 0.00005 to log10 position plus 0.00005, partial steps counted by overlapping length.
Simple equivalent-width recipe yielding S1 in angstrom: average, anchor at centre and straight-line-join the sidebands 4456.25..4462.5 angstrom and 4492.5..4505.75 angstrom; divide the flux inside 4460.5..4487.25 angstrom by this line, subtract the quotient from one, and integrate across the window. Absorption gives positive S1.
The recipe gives 0.22 angstrom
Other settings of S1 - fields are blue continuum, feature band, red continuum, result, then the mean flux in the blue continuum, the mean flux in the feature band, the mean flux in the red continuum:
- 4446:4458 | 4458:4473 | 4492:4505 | 0.5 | 15.5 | 15.3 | 16.8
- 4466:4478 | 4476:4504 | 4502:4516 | 0.1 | 15.7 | 16.4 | 17.3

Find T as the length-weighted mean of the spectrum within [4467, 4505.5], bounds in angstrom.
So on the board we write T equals 16.3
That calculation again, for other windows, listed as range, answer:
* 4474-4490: 16.1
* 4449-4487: 15.7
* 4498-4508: 17.1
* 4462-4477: 15.5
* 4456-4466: 15.3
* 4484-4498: 16.4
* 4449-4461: 15.5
